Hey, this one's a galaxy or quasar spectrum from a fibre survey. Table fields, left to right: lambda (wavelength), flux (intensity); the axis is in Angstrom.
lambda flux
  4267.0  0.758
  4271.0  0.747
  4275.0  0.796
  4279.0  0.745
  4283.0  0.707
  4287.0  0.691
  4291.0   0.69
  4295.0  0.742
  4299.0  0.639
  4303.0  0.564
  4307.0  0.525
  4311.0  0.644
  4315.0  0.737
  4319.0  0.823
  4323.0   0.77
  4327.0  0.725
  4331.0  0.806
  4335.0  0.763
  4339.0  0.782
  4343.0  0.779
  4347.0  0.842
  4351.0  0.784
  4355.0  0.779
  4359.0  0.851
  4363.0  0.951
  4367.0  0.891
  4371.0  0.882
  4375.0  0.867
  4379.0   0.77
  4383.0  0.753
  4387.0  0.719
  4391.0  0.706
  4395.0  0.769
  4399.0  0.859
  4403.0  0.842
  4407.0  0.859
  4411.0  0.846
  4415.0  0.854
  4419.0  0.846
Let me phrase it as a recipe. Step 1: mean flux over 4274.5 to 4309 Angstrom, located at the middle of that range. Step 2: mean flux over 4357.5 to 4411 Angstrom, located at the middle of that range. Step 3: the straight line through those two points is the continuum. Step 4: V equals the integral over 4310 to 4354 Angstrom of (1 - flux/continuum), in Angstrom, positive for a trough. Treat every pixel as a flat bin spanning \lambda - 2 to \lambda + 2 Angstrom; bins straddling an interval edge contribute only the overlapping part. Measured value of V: -1.95 Angstrom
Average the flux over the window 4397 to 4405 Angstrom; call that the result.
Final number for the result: 0.851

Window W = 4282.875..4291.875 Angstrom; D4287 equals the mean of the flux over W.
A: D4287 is 0.694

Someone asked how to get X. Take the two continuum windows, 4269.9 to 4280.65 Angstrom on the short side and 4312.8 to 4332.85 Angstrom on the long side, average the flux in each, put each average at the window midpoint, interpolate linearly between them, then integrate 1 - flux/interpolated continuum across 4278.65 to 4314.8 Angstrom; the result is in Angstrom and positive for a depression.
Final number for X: 5.0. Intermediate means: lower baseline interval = 0.765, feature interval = 0.661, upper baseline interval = 0.771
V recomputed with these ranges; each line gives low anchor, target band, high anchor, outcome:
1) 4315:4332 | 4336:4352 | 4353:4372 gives 0.57 Angstrom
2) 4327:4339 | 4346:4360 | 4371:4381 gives -0.15 Angstrom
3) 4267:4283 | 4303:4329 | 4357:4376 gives 3.92 Angstrom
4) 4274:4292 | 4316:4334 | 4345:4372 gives 0.41 Angstrom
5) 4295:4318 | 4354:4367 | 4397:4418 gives -2.02 Angstrom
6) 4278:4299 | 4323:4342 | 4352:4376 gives 0.71 Angstrom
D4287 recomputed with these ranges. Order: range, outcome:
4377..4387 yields 0.753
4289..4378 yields 0.765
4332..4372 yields 0.829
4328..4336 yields 0.78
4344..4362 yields 0.82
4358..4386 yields 0.847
